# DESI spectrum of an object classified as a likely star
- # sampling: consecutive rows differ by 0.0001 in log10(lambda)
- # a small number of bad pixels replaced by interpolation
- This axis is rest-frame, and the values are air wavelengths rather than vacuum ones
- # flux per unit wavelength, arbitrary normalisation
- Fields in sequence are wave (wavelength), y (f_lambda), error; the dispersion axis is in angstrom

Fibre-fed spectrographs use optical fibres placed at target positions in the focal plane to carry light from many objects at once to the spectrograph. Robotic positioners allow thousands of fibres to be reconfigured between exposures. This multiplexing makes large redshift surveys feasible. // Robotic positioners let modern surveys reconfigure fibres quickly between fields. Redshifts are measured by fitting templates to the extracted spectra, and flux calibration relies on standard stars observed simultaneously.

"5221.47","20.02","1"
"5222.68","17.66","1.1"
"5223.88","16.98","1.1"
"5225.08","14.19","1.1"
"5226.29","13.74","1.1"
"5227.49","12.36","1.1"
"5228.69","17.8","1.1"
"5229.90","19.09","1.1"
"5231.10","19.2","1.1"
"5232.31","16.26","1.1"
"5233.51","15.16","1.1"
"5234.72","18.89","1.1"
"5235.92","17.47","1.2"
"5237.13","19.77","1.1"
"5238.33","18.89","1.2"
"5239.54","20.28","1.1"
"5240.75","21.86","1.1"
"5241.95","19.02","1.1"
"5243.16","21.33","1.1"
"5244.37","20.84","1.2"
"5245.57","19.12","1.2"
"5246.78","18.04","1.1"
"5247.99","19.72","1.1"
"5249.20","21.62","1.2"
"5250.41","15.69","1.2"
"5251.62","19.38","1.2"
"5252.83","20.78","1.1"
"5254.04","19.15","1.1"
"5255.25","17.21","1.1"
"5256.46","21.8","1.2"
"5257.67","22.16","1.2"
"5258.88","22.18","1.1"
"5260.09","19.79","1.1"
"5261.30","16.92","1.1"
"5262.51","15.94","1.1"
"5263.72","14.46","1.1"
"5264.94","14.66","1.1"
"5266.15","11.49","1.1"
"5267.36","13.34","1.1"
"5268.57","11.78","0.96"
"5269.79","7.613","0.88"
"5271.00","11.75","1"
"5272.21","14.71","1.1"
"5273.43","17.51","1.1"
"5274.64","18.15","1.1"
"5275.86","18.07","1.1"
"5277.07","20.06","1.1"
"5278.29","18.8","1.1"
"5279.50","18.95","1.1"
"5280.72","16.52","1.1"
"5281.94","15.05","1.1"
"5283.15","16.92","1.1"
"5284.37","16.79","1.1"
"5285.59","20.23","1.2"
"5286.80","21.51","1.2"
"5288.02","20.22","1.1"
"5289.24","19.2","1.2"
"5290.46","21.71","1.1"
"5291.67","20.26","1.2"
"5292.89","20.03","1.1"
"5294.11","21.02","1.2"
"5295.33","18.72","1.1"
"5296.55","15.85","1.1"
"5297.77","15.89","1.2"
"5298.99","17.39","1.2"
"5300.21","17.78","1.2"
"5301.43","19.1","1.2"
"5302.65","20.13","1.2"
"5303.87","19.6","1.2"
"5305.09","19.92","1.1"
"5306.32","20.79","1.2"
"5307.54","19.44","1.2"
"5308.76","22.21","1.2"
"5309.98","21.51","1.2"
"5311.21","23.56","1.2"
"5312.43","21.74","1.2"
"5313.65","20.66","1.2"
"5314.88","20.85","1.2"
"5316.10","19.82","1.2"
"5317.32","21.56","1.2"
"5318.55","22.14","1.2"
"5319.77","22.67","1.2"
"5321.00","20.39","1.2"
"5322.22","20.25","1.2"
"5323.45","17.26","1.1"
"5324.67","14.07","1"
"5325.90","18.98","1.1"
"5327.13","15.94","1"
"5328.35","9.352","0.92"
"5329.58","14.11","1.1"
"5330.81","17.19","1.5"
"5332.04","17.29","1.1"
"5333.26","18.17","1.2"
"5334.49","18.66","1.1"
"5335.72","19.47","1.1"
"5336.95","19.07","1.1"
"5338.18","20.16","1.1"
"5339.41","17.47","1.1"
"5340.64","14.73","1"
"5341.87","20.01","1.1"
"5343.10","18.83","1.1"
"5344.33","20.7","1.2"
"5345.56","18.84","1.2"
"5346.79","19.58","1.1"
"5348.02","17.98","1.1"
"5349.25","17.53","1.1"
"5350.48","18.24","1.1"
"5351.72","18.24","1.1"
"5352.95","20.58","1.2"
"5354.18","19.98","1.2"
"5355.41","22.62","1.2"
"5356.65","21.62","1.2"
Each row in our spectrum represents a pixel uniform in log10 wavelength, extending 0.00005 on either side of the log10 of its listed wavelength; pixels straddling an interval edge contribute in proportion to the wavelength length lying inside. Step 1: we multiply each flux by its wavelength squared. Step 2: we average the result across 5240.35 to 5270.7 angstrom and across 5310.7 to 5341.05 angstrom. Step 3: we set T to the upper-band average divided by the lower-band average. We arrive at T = 1.1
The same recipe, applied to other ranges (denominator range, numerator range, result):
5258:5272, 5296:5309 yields 1.30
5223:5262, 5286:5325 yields 1.10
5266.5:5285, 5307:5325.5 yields 1.33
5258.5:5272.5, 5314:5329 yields 1.32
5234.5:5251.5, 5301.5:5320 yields 1.11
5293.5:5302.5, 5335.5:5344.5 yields 1.05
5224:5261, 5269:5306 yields 0.98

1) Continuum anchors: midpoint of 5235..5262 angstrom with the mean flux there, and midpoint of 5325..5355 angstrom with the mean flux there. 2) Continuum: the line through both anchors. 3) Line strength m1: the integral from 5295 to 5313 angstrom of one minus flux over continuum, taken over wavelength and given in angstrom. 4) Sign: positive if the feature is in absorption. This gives -0.93 angstrom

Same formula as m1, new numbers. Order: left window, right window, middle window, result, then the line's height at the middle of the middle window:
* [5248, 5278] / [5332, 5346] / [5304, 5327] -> -2.76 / 18.2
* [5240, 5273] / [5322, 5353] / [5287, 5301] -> -1.11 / 17.6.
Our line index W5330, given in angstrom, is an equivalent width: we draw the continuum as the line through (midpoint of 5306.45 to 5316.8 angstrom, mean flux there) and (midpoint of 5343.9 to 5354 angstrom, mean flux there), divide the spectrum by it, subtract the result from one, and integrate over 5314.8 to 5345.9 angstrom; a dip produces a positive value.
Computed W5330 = 2.72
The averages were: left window 21.2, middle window 18.3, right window 19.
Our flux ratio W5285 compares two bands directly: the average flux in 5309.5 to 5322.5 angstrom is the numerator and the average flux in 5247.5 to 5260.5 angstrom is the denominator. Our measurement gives 1.1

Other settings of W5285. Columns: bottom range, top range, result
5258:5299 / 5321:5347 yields 1.03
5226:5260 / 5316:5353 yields 0.97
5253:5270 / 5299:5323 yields 1.24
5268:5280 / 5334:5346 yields 1.19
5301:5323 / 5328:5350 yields 0.85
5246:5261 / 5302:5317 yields 1.06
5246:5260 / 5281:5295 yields 0.97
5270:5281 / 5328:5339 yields 1.02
